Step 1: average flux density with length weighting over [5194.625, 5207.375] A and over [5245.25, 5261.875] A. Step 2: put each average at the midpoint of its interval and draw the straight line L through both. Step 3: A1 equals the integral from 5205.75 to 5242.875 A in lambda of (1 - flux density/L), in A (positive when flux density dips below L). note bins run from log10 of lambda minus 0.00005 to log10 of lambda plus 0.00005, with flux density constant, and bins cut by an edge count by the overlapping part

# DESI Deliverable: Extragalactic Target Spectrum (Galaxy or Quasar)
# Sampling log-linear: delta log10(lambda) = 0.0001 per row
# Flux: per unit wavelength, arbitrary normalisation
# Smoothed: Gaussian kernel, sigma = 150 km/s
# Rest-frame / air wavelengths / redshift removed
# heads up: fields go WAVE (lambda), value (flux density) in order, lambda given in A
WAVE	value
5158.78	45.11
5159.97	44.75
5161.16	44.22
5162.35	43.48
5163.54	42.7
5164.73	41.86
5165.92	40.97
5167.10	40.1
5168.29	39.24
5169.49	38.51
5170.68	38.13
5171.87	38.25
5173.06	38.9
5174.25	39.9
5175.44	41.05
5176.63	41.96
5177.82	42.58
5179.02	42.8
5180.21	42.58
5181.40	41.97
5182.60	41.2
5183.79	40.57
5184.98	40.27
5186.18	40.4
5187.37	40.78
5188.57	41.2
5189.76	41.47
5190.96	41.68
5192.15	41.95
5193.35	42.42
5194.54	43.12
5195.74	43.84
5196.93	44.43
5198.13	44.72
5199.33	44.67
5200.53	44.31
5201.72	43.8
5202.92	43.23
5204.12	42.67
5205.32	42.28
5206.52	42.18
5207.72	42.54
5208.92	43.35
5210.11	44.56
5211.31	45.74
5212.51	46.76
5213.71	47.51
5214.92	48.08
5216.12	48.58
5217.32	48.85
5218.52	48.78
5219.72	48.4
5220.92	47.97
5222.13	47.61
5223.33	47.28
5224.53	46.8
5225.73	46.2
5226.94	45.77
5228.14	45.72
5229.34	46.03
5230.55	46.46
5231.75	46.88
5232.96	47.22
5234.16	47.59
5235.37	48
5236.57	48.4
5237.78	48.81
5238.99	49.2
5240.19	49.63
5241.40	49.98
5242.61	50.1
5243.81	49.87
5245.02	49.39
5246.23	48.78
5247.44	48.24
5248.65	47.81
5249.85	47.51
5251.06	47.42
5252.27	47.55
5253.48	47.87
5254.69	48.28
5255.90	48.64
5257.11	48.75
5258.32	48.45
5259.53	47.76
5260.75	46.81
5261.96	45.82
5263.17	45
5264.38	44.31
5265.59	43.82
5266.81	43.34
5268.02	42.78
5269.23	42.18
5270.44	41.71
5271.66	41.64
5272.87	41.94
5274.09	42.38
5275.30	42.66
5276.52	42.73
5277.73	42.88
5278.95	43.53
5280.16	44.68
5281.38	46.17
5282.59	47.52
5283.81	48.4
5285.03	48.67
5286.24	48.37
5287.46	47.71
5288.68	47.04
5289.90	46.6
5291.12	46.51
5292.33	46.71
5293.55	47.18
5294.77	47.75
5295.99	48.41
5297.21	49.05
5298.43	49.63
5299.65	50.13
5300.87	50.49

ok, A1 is -1.29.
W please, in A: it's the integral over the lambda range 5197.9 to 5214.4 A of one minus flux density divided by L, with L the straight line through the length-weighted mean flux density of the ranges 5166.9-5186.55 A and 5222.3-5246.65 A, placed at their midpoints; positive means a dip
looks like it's 0.0 A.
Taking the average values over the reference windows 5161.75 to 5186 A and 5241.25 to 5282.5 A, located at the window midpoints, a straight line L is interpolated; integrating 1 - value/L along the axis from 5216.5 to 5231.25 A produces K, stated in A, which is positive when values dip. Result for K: -1.2 A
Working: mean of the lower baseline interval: 40.8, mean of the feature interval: 47.2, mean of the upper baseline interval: 45.9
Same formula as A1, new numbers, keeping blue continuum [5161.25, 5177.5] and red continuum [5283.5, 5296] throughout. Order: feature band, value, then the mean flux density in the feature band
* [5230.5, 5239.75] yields -0.7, 48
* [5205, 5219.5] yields -1.0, 45.9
